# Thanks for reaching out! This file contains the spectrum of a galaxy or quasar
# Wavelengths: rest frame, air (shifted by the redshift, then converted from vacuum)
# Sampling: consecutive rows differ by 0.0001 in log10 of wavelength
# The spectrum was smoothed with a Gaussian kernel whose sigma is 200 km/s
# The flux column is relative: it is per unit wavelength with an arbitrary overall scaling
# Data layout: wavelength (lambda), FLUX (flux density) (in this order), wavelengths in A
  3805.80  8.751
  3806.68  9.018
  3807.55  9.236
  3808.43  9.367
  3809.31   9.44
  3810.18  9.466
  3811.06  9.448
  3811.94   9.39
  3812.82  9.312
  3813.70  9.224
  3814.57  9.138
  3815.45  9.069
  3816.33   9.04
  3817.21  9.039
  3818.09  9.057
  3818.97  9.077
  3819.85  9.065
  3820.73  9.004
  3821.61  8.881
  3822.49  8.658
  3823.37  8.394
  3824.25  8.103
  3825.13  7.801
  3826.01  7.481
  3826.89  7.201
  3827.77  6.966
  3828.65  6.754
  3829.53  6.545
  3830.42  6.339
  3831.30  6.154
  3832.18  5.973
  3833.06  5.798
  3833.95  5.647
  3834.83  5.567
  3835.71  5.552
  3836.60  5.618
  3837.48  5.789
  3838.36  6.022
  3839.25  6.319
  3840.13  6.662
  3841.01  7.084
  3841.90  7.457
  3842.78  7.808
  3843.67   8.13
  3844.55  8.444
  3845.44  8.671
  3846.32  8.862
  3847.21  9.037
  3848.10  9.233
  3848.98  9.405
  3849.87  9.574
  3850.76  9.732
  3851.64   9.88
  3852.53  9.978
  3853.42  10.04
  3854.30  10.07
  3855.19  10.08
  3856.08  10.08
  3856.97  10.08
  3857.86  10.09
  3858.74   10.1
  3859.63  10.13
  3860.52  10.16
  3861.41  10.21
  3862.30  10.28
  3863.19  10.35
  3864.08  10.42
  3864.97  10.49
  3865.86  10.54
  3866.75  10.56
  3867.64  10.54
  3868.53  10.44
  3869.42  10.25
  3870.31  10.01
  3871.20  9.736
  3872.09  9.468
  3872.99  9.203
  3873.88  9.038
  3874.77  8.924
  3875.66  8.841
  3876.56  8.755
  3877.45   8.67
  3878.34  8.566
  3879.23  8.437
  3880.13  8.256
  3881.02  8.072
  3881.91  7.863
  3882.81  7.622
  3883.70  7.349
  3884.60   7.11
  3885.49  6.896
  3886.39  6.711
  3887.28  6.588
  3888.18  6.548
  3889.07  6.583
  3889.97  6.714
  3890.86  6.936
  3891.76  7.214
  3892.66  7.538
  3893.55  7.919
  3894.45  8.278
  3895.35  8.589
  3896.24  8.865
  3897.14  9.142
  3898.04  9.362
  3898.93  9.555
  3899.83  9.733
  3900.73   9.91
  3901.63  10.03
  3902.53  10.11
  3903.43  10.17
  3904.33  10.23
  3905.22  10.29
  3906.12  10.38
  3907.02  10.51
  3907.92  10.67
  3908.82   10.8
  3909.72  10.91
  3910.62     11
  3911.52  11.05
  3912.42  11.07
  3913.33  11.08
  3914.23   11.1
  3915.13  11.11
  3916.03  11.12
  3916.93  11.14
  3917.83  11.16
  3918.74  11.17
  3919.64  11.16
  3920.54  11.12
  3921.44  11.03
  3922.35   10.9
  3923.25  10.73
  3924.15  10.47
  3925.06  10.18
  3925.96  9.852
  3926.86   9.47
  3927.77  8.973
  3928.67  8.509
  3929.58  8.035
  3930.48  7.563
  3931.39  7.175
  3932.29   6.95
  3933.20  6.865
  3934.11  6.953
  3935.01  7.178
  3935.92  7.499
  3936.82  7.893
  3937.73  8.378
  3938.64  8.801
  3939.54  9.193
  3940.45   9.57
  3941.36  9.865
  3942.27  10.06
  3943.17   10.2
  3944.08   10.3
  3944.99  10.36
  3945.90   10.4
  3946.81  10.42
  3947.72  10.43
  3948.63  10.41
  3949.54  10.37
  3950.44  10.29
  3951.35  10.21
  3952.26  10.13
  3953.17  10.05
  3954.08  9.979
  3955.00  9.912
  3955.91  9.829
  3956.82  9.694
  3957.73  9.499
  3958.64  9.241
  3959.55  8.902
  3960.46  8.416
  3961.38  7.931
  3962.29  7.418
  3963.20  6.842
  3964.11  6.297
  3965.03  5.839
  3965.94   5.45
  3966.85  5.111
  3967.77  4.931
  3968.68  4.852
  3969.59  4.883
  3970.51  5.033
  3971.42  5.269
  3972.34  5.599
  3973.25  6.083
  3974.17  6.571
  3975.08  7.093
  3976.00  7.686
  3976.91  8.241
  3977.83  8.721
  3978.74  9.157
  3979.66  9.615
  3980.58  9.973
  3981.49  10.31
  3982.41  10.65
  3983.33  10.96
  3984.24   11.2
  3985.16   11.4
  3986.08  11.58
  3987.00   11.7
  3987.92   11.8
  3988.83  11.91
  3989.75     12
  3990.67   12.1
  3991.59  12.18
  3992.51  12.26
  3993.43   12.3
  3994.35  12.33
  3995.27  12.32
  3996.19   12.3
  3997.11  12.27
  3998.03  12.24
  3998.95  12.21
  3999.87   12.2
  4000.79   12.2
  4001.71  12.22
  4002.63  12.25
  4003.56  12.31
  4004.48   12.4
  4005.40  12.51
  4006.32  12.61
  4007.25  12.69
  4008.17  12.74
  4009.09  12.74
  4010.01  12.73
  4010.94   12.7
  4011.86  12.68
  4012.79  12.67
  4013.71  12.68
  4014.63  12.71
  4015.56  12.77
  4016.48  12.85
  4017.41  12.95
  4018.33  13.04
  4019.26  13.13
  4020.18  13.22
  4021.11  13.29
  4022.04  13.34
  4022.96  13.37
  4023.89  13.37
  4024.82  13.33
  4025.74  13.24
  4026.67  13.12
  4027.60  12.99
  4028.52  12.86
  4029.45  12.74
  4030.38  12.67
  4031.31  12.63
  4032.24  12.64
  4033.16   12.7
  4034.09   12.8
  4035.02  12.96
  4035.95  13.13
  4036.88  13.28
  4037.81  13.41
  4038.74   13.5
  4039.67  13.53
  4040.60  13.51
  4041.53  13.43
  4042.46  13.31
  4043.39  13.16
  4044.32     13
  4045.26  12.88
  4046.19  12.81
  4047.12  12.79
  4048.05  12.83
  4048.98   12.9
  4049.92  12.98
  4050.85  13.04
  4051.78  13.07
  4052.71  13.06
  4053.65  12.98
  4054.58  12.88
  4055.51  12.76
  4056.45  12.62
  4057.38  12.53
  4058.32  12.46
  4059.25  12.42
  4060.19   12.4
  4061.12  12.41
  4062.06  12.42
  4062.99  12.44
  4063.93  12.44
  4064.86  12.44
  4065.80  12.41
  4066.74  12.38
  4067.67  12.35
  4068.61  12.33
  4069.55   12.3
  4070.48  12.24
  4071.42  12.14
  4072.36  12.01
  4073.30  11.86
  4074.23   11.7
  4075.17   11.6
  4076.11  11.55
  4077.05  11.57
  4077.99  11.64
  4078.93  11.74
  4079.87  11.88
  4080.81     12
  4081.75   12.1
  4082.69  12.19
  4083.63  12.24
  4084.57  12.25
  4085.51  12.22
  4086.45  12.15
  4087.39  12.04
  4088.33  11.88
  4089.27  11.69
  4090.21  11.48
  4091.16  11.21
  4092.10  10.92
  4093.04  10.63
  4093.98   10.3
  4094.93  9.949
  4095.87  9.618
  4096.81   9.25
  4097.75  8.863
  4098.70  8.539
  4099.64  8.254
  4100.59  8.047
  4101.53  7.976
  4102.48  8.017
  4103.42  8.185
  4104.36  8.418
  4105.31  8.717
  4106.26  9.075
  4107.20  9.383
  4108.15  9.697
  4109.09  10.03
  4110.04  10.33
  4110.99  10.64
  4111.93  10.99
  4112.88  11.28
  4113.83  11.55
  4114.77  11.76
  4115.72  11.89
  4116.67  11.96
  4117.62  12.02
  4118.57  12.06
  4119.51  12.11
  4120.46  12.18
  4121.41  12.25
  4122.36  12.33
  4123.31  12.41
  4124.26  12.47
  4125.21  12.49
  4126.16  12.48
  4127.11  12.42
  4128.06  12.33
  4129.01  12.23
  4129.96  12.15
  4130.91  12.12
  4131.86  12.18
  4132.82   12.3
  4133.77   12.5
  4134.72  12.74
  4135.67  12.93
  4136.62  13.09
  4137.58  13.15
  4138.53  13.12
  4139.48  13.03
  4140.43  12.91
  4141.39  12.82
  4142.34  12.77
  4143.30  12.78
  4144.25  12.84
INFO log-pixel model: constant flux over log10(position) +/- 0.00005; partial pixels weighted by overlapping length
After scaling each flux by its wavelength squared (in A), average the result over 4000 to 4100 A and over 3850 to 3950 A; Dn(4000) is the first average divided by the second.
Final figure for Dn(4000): 1.4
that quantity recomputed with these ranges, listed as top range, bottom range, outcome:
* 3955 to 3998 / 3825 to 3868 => 1.15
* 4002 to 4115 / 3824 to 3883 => 1.55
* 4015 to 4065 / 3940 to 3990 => 1.51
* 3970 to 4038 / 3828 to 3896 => 1.50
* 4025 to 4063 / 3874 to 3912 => 1.59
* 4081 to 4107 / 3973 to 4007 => 0.97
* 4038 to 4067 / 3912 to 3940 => 1.44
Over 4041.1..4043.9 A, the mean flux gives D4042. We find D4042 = 13.3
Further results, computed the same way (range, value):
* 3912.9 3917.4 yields 11.1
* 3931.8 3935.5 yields 6.99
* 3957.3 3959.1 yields 9.38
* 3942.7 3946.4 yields 10.3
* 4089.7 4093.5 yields 11.1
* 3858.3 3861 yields 10.1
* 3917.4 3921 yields 11.2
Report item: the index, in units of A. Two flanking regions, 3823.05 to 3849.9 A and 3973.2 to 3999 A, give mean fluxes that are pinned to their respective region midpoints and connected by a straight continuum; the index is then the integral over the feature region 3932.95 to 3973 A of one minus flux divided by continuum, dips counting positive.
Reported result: 6.3 A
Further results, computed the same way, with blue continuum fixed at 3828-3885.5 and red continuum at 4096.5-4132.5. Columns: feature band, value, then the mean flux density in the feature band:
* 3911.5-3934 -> -1.90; 9.89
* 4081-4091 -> -1.39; 12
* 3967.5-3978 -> 3.69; 6.2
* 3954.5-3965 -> 1.12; 8.43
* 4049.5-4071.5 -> -4.81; 12.6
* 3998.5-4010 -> -3.05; 12.4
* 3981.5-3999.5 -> -3.94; 11.8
